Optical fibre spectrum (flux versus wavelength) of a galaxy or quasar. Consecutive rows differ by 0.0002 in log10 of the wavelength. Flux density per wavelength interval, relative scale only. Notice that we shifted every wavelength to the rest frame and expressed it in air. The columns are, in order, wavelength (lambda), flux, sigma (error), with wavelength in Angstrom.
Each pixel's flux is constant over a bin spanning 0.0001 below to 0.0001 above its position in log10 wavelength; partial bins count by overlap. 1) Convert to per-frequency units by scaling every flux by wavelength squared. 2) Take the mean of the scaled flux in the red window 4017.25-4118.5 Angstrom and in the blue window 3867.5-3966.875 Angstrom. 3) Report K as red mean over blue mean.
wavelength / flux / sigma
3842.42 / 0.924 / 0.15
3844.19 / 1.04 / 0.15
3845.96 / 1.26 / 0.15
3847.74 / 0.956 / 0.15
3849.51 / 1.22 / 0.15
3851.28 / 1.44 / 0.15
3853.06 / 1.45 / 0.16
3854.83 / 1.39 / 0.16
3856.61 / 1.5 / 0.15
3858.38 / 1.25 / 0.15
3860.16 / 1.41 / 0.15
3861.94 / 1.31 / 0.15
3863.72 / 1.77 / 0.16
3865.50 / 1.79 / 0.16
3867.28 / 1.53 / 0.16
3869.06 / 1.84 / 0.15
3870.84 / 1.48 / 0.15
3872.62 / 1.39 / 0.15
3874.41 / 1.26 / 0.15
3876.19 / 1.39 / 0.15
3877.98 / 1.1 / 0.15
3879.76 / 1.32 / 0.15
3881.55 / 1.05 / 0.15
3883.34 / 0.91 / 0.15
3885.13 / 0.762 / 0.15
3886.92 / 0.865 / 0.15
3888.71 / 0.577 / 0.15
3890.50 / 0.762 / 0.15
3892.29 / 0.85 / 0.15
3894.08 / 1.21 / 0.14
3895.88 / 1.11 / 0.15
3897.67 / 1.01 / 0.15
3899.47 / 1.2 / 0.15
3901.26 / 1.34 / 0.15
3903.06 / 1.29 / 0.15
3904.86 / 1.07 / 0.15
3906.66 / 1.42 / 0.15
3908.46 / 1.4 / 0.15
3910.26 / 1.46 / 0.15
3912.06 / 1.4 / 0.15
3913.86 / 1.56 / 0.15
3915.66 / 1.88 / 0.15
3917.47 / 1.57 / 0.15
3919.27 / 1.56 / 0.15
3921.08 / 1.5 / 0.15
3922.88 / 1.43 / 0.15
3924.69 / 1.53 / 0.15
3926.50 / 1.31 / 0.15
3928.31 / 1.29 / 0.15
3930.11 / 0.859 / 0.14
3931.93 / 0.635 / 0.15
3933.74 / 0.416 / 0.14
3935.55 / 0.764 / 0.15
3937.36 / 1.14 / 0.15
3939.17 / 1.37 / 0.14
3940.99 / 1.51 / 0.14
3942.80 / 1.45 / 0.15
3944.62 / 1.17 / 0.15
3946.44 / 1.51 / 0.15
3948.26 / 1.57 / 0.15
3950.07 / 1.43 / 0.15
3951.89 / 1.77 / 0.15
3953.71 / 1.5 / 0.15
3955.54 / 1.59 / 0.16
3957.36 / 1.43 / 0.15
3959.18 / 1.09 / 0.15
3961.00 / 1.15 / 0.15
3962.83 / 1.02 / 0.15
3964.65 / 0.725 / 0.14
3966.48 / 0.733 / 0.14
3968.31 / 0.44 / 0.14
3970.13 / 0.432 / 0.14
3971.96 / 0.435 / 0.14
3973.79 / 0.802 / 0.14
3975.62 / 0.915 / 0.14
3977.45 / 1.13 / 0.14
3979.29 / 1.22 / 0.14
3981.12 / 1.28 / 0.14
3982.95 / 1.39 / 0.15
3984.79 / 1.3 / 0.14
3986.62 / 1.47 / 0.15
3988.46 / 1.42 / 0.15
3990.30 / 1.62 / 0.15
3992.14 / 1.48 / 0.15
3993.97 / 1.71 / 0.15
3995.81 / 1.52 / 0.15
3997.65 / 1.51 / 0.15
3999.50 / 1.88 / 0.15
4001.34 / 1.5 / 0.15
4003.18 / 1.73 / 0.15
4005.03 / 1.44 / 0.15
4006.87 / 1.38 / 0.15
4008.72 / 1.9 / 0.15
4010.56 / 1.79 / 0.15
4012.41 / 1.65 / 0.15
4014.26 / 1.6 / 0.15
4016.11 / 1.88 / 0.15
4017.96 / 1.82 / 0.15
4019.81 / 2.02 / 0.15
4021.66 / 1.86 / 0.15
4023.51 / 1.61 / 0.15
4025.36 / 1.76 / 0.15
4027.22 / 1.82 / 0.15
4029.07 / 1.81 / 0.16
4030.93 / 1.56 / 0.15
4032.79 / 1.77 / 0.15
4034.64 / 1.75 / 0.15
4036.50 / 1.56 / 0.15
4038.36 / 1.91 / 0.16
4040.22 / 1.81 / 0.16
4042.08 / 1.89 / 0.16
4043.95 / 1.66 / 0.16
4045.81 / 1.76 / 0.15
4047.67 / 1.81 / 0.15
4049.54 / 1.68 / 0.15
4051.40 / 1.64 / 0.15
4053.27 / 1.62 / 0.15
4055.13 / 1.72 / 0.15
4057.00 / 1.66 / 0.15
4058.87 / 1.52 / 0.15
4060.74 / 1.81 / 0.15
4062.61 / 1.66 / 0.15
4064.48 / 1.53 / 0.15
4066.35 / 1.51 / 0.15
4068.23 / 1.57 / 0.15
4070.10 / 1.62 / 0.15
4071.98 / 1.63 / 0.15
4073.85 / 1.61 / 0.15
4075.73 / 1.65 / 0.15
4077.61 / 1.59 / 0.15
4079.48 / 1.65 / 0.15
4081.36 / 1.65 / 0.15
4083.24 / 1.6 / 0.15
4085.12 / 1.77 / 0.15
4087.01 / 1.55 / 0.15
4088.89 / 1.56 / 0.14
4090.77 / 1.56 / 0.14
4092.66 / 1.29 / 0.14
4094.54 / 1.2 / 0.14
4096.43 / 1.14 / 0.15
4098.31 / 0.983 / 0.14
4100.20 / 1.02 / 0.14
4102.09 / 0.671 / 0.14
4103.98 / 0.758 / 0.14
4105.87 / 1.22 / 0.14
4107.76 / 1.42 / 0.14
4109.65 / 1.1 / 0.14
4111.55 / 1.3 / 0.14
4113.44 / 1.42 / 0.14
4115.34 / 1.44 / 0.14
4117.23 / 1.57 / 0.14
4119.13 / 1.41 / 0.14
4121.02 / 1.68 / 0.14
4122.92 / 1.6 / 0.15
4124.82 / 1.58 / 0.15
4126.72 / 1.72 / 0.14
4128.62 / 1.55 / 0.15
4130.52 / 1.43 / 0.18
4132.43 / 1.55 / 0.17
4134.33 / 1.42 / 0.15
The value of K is 1.35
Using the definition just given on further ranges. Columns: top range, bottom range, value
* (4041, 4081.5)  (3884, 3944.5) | 1.49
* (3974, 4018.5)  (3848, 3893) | 1.28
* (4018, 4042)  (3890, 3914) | 1.56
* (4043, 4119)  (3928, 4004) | 1.28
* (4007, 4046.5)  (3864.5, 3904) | 1.60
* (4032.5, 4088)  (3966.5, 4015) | 1.29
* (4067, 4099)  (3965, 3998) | 1.39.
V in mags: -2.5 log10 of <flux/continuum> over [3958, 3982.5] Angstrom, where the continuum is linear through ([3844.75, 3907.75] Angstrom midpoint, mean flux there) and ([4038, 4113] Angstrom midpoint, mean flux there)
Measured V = 0.46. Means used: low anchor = 1.24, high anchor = 1.5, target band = 0.891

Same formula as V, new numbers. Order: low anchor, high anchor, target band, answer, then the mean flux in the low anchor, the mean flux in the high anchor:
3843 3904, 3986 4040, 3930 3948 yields 0.290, 1.23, 1.68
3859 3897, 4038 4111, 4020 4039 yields -0.210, 1.22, 1.51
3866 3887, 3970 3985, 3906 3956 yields -0.203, 1.27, 1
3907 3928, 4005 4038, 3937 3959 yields 0.086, 1.5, 1.73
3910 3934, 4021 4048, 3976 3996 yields 0.131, 1.33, 1.75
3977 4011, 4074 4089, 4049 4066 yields -0.032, 1.51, 1.63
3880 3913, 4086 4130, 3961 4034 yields -0.165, 1.1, 1.34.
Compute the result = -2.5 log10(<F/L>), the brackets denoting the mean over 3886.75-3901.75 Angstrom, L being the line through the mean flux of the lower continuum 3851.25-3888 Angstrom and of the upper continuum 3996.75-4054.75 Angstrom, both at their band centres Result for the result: 0.38 mag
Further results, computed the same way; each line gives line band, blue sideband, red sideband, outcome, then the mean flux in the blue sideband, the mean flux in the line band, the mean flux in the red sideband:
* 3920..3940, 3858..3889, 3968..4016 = 0.187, 1.29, 1.12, 1.37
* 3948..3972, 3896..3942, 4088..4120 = 0.149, 1.27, 1.1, 1.24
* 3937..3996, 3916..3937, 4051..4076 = 0.068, 1.19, 1.23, 1.62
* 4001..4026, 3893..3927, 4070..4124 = -0.228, 1.38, 1.71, 1.4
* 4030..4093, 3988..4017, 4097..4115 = -0.236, 1.63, 1.65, 1.11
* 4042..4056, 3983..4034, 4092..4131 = -0.130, 1.66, 1.71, 1.31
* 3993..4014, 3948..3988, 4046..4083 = -0.238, 1.12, 1.64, 1.64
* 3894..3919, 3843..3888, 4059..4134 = -0.027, 1.3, 1.36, 1.45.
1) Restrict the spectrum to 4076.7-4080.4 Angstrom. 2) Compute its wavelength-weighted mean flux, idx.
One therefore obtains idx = 1.62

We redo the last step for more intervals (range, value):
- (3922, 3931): 1.28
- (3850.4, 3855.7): 1.43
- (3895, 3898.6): 1.06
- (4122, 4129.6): 1.61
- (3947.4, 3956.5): 1.57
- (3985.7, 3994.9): 1.54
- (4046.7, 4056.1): 1.69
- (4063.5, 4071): 1.56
